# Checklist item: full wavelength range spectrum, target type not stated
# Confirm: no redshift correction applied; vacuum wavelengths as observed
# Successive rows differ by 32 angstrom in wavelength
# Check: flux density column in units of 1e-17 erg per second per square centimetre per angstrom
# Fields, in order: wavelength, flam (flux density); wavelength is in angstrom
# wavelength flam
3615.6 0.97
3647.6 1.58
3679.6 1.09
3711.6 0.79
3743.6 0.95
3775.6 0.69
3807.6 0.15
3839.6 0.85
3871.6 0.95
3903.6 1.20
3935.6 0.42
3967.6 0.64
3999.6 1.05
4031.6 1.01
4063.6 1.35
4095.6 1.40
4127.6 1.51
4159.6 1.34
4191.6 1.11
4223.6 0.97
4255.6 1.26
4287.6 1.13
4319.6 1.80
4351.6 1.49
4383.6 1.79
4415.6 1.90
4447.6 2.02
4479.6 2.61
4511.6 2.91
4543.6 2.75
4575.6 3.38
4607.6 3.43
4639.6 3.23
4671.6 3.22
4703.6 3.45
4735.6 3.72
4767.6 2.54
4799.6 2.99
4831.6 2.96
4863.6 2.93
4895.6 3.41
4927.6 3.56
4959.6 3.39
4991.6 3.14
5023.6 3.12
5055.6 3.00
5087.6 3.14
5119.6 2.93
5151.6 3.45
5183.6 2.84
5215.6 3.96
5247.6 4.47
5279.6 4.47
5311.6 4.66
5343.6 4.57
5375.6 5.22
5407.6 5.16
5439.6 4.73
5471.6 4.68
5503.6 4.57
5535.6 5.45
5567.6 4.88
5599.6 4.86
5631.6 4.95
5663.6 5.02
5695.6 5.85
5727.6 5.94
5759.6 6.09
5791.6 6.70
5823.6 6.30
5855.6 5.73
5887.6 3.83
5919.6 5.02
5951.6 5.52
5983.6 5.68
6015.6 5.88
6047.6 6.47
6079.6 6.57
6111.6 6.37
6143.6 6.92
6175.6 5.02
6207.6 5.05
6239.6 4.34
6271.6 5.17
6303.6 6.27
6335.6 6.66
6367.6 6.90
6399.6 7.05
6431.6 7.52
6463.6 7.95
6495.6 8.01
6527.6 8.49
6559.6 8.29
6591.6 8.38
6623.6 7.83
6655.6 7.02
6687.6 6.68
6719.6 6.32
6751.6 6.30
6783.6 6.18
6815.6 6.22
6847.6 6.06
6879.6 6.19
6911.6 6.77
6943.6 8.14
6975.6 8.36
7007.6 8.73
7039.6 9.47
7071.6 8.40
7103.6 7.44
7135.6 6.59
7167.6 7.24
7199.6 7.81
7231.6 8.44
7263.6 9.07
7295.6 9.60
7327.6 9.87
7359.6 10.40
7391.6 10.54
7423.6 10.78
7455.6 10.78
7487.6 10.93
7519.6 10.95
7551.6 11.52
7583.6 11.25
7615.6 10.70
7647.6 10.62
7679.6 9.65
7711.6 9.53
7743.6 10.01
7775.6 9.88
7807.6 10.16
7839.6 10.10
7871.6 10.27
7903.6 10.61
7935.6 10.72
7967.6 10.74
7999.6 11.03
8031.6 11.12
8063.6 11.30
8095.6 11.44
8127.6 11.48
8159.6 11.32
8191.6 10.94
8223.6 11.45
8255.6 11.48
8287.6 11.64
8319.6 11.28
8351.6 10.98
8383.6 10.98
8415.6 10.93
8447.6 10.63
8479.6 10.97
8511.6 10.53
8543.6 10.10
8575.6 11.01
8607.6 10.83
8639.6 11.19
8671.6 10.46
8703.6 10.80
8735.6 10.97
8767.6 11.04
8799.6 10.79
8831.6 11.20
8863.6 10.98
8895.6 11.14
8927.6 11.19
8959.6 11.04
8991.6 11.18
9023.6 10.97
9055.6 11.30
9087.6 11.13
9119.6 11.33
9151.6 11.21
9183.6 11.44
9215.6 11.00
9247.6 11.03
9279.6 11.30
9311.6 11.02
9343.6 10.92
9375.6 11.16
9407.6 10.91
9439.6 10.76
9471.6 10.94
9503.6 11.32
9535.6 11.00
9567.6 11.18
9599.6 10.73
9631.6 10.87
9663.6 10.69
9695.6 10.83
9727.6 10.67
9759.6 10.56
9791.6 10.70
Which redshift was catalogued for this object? 0.00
